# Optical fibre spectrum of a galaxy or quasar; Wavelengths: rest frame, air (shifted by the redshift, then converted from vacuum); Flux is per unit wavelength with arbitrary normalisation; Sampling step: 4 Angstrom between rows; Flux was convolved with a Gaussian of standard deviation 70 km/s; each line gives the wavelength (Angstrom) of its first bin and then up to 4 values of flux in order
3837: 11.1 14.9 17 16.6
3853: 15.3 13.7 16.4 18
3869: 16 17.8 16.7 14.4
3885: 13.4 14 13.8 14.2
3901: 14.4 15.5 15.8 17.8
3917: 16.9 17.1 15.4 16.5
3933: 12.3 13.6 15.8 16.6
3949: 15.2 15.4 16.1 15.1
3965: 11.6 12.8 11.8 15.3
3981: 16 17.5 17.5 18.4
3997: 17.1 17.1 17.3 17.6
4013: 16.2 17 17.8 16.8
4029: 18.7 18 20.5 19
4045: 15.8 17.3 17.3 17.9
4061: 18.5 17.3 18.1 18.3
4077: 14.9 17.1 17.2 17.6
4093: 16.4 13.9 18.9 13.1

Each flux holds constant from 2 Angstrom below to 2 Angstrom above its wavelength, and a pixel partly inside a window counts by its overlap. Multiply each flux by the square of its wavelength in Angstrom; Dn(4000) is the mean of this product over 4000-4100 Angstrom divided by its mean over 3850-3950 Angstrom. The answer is 1.2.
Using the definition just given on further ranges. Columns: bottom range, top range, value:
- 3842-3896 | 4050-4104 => 1.22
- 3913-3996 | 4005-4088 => 1.19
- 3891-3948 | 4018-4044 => 1.26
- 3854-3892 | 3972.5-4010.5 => 1.14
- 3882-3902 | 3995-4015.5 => 1.29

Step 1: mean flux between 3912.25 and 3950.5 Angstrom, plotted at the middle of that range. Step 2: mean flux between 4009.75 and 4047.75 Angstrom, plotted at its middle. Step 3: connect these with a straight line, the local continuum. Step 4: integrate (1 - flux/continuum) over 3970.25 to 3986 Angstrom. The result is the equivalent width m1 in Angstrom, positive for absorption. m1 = 1.7 Angstrom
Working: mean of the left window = 15.7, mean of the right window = 17.7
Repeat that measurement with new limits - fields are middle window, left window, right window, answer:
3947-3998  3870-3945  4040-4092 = 2.66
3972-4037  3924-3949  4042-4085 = -3.27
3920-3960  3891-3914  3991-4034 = 1.43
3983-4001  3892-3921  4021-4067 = -0.53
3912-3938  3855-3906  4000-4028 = 0.37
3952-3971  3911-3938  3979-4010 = 2.77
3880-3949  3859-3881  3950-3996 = 4.00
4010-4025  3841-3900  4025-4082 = 0.25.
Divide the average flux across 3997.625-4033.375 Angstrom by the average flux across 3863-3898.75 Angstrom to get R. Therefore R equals 1.13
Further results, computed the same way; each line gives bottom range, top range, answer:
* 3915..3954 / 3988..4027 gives 1.12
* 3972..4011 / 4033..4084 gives 1.06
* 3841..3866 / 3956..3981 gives 0.87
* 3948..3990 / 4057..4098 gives 1.15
